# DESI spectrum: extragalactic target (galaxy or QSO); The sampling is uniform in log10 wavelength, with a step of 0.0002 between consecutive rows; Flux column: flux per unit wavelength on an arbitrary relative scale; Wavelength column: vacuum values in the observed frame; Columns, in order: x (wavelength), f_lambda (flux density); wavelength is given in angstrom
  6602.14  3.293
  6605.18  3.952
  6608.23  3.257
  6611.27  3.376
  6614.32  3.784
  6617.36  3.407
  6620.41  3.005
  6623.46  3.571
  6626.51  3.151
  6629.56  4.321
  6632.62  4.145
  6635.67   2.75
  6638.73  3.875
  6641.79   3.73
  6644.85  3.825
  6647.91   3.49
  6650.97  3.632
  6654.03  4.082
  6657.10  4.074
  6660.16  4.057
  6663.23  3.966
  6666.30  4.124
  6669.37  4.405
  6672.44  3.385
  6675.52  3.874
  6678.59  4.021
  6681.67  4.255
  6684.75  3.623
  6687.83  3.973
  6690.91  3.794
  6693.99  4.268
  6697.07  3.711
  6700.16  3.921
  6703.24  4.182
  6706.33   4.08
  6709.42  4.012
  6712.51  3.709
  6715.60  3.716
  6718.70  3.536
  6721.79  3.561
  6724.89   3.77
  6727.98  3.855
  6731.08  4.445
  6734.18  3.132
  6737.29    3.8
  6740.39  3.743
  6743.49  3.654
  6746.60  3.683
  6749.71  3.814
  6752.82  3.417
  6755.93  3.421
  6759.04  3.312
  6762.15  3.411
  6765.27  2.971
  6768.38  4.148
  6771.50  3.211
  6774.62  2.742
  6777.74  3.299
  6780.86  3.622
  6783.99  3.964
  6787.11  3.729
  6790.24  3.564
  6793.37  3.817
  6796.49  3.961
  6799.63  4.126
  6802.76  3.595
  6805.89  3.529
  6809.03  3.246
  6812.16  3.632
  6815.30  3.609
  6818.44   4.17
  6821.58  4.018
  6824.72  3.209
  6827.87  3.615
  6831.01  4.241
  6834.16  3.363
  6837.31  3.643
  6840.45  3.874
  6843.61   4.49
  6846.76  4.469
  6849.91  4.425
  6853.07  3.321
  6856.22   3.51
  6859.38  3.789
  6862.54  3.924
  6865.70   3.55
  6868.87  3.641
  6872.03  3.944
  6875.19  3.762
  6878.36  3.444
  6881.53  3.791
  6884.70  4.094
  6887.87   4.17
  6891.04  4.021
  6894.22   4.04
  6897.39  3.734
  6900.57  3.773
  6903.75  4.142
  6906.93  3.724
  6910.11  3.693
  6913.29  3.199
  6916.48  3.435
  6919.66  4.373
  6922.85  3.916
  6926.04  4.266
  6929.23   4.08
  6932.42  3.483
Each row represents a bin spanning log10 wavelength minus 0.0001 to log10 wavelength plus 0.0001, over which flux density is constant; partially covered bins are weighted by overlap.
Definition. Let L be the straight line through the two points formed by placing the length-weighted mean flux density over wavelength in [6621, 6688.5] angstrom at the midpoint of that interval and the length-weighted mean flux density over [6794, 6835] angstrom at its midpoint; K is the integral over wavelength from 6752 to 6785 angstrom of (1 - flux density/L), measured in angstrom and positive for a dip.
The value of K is 3.1 angstrom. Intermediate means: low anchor 3.82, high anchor 3.73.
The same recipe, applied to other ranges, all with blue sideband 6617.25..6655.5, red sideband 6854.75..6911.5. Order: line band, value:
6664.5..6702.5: -3.0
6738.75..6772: 1.6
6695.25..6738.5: -1.6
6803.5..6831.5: 0.7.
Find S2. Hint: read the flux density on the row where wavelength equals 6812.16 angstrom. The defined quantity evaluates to 3.632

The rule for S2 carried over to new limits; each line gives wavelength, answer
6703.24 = 4.182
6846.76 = 4.469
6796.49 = 3.961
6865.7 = 3.55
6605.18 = 3.952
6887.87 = 4.17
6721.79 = 3.561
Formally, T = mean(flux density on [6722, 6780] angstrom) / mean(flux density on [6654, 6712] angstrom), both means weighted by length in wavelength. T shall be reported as 0.89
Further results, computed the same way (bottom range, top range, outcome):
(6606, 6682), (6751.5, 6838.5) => 0.96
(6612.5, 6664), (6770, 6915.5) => 1.01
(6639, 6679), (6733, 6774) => 0.90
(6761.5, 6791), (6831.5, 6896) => 1.12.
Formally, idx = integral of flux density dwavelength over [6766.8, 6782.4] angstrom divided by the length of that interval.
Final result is 3.4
